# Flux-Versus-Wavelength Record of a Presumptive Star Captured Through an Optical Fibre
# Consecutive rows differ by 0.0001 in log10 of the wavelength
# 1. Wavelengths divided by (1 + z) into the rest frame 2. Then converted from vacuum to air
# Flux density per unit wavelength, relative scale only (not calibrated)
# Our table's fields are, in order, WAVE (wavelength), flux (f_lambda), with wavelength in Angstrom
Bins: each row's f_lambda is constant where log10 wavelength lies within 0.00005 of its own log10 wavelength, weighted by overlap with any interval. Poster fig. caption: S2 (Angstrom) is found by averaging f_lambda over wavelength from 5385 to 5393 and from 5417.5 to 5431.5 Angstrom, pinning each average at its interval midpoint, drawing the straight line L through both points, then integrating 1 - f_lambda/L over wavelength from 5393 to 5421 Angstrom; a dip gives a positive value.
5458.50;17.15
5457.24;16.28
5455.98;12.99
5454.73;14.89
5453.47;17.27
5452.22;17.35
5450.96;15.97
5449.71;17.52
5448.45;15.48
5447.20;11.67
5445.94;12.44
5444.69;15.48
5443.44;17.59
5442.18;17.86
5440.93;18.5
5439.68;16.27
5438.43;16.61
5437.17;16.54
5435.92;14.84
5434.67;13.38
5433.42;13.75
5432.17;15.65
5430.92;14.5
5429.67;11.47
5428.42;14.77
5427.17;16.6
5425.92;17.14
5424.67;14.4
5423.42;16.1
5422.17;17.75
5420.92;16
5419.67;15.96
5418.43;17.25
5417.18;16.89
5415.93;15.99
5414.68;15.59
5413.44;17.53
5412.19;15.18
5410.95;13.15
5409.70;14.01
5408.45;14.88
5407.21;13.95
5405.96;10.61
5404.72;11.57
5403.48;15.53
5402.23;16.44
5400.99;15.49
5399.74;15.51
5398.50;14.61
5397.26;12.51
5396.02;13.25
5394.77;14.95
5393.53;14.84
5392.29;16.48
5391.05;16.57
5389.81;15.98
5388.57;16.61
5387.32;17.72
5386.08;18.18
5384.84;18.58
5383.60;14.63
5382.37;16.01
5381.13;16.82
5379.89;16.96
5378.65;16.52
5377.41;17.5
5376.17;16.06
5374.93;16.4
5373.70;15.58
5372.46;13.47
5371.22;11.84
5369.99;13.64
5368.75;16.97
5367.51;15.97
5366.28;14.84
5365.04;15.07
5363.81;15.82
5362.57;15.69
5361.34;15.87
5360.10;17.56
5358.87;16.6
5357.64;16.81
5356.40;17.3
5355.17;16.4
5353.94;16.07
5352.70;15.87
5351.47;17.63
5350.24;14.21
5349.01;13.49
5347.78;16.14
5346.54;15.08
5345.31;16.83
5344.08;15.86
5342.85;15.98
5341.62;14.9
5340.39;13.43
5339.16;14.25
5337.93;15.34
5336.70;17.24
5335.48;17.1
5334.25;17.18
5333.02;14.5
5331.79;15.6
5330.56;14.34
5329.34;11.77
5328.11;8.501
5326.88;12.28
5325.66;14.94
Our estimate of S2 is 2.5 Angstrom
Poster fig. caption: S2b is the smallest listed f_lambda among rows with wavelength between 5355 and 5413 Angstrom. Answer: 10.61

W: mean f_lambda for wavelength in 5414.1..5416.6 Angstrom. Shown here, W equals 15.8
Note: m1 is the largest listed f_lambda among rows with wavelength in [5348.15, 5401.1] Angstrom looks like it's 18.58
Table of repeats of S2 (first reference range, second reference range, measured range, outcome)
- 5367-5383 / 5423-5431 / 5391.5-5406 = 0.83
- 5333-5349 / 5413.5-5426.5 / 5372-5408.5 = 1.34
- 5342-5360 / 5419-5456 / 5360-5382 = 0.40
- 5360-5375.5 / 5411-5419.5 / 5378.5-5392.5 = -1.08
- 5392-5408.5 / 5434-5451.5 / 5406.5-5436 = -0.58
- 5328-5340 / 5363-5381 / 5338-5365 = -1.13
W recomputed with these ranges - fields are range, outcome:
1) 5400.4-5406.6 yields 13.9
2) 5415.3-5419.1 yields 16.7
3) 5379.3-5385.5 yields 16.6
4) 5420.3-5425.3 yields 16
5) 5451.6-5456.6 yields 15.6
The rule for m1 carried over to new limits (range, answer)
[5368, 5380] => 17.5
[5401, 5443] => 18.5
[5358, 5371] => 17.56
